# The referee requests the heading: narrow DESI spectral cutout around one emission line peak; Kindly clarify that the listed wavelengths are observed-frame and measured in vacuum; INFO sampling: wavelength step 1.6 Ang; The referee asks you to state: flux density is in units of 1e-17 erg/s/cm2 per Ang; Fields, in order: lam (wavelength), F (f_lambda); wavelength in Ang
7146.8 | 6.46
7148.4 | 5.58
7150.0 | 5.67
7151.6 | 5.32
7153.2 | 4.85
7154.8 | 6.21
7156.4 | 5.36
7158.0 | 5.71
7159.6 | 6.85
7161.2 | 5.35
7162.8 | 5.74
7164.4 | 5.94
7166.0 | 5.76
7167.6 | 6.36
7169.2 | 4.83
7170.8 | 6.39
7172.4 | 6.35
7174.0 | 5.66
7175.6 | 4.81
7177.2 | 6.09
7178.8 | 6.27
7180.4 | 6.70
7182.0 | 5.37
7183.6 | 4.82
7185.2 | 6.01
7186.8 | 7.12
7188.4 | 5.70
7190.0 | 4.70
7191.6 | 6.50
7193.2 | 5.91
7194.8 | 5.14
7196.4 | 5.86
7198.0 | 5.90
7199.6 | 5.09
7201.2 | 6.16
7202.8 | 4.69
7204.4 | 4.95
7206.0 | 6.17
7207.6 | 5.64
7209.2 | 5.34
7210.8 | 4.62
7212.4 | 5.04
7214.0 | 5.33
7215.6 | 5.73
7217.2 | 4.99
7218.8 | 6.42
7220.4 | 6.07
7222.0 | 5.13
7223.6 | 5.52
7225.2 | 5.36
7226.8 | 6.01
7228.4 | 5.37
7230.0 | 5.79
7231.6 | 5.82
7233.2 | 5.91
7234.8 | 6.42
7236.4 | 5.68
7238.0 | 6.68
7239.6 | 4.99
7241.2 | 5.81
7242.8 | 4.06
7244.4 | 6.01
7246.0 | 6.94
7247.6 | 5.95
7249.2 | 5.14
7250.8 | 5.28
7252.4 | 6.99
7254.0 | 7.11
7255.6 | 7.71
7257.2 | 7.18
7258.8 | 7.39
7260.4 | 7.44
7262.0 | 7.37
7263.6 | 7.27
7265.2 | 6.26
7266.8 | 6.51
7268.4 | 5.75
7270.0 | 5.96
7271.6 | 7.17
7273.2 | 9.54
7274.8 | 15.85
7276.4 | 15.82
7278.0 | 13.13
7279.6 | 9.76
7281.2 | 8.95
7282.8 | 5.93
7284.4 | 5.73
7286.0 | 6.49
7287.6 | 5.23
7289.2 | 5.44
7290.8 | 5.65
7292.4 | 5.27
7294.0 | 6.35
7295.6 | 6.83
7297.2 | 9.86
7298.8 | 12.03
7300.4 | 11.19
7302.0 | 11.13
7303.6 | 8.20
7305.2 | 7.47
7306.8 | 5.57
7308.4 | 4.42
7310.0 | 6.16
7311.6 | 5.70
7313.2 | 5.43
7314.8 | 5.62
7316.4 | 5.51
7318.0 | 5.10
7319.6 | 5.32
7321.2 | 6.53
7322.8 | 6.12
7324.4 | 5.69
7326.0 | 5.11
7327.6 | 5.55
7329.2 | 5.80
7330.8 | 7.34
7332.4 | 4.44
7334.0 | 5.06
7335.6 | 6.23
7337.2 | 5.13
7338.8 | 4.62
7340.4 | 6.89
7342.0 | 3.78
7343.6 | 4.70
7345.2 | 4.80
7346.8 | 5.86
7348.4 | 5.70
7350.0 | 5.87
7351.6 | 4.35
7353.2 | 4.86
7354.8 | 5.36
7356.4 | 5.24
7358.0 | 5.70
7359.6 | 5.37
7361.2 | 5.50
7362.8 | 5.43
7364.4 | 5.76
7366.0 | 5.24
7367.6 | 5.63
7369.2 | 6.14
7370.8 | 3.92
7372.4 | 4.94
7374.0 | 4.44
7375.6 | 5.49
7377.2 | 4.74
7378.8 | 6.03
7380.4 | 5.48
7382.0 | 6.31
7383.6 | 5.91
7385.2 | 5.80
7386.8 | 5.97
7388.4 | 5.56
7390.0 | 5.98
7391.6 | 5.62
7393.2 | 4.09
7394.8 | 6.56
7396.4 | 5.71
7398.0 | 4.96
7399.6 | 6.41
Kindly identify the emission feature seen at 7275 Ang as H-alpha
